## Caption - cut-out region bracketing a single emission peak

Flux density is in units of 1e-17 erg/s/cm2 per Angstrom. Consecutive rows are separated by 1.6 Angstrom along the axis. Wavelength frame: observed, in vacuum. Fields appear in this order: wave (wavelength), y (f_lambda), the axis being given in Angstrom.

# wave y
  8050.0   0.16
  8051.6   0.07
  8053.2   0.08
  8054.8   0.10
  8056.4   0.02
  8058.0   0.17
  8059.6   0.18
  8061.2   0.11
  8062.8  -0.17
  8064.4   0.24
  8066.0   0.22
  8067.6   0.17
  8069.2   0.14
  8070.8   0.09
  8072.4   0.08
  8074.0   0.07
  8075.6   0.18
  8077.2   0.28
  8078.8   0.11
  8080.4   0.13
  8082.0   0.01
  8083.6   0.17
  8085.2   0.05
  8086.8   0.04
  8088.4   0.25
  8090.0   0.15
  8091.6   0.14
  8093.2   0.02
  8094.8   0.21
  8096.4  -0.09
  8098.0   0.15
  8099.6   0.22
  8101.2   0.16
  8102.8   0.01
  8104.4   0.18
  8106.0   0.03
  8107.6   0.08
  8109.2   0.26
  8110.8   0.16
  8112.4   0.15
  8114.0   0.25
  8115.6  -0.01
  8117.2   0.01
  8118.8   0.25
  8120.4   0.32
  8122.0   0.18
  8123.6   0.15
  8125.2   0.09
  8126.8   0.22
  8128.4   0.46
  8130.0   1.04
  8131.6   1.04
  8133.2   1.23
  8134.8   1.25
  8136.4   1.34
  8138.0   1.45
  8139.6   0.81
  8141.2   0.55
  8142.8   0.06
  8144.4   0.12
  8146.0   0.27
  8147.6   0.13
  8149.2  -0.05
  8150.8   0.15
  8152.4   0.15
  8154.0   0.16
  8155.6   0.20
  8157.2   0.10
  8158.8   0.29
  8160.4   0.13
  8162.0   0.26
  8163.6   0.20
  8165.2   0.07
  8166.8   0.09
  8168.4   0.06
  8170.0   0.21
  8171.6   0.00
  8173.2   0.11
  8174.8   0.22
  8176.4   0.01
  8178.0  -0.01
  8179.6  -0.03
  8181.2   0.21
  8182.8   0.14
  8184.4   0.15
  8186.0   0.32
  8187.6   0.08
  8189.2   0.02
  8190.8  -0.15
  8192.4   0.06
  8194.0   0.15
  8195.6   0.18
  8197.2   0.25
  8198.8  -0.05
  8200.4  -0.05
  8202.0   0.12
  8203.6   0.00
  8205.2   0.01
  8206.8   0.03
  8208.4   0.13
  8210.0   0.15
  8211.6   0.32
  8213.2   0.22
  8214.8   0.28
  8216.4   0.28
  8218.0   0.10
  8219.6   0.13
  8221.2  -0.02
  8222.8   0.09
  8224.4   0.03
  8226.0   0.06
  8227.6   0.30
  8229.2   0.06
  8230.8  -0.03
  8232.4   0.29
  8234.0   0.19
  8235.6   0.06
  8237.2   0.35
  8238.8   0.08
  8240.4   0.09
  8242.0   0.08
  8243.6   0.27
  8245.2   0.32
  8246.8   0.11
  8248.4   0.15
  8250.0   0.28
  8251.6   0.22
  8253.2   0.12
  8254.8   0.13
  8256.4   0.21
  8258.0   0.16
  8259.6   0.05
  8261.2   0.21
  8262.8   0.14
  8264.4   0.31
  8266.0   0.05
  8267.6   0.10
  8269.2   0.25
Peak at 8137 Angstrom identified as [O II]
